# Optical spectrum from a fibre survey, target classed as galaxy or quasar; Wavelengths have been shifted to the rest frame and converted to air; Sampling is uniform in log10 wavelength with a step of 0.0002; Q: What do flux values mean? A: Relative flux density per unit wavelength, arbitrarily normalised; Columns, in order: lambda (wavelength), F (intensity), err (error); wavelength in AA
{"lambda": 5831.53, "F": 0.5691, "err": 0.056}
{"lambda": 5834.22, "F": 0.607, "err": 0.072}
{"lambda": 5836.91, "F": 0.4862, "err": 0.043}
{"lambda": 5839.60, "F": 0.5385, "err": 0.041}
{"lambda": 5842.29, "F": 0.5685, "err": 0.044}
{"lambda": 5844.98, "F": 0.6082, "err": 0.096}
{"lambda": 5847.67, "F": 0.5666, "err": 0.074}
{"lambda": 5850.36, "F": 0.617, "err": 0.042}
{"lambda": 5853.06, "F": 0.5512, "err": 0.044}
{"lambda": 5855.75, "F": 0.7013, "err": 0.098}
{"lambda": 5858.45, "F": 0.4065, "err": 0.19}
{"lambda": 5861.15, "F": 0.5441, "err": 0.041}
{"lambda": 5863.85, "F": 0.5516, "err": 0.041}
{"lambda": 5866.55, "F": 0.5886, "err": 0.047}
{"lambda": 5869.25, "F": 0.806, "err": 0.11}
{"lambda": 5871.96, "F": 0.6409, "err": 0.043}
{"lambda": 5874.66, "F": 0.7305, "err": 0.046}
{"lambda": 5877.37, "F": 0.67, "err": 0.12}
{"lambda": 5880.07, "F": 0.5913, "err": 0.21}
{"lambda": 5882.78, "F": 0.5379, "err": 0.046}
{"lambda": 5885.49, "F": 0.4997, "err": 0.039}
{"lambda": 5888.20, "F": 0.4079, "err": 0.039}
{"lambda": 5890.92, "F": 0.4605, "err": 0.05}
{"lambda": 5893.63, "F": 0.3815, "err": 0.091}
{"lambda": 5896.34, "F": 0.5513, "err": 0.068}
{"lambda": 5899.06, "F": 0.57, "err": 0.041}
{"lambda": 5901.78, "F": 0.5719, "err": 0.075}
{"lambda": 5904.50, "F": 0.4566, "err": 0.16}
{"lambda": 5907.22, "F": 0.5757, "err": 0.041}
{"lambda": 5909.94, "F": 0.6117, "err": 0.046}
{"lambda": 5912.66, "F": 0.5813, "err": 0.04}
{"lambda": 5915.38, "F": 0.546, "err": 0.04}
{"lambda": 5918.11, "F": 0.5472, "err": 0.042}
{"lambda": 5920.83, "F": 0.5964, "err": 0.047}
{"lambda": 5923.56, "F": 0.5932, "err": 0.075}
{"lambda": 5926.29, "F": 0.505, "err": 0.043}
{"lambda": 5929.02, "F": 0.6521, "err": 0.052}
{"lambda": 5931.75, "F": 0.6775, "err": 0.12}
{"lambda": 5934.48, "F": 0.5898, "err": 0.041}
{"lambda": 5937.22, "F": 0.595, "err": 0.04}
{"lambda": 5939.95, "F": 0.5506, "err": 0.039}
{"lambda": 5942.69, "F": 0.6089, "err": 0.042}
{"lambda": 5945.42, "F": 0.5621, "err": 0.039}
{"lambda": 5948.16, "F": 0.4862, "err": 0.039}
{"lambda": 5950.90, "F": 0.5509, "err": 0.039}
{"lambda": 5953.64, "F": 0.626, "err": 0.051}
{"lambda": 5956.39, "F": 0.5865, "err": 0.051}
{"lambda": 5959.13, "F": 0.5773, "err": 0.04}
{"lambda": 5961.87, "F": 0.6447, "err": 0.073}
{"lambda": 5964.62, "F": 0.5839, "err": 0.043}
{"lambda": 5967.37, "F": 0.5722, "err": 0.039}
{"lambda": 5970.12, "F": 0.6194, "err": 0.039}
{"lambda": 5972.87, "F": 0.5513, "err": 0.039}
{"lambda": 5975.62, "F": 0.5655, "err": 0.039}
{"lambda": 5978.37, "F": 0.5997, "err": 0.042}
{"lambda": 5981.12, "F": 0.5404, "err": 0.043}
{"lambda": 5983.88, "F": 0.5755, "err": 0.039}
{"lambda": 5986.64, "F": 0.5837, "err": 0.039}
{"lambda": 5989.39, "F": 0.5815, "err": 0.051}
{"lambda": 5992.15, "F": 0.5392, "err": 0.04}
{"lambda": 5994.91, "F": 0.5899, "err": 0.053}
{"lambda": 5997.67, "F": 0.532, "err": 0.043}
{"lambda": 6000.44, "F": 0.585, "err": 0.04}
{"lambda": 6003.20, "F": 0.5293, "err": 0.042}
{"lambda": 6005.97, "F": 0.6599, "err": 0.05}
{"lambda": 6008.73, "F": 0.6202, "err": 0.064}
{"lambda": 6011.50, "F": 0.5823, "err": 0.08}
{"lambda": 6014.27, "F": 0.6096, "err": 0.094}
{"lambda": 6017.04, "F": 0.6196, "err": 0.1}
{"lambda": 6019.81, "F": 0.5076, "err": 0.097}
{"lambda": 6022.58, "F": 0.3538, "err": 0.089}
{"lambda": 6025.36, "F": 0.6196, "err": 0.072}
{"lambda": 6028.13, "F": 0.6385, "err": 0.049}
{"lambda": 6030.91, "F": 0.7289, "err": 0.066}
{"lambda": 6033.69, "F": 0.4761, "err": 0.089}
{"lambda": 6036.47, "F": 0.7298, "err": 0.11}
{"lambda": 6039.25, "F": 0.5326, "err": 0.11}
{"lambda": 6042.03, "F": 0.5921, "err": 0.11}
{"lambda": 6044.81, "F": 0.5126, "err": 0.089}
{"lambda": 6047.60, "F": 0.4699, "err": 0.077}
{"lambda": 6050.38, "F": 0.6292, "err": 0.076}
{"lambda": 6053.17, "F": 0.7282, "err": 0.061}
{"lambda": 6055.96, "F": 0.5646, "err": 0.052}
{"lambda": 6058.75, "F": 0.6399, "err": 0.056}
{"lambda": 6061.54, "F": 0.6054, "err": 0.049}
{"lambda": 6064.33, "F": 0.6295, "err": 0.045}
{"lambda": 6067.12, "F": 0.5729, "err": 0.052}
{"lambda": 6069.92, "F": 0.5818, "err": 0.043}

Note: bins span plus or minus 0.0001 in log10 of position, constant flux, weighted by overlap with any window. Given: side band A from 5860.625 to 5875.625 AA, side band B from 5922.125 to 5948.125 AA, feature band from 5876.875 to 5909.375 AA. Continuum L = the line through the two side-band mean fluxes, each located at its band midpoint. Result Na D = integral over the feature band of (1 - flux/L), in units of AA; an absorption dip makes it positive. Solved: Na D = 5.4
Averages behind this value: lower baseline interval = 0.647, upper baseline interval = 0.587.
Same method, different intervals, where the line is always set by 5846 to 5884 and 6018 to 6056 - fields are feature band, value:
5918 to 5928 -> 0.5 AA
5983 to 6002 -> 0.6 AA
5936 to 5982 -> 1.1 AA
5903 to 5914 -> 0.8 AA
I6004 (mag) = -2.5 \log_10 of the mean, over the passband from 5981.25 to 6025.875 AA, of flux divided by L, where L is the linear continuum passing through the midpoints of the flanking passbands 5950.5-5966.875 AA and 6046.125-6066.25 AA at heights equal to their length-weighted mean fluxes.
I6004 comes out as 0.07 mag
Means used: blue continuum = 0.596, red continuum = 0.608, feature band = 0.566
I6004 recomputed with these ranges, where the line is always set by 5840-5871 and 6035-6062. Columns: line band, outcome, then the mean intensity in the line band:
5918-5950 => 0.02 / 0.581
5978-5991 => 0.04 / 0.574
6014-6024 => 0.17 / 0.513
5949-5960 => 0.03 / 0.581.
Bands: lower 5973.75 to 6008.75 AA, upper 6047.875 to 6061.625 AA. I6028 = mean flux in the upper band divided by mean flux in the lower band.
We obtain 1.08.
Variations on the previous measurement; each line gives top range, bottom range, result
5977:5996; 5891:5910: 1.10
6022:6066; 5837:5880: 0.99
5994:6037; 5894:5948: 1.02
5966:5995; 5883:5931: 1.07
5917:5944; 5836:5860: 1.05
